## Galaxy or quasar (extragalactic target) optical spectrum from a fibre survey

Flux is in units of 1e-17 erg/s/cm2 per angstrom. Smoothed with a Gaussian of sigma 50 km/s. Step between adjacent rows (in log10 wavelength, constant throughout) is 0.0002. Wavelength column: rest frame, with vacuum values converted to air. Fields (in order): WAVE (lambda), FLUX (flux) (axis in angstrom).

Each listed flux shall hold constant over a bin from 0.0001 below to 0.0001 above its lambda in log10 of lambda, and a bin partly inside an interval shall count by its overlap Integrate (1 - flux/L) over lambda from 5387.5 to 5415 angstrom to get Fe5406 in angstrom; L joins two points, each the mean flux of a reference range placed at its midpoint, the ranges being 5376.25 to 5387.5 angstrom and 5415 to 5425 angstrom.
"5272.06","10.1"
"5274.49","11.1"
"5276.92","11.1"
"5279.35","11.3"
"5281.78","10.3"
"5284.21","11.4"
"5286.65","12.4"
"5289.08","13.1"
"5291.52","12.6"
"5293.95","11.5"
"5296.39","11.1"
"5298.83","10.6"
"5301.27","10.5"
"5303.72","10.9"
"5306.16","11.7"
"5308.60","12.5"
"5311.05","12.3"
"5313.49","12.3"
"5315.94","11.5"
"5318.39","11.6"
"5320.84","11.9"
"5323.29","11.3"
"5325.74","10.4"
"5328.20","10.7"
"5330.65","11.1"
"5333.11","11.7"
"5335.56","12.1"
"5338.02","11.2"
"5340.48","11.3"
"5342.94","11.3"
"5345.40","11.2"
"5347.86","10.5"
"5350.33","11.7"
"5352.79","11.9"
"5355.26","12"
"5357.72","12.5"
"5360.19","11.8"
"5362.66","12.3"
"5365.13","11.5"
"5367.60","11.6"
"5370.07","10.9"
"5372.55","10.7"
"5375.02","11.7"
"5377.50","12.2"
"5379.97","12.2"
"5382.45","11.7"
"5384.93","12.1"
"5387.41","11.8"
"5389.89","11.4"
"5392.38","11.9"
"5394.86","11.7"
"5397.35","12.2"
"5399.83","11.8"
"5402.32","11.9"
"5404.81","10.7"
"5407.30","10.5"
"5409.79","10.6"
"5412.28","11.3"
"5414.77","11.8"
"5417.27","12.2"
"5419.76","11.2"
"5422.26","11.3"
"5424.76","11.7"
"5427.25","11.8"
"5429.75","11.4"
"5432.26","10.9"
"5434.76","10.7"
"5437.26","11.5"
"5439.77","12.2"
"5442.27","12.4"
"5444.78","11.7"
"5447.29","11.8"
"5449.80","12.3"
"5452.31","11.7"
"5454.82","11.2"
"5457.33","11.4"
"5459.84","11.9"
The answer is 0.9 angstrom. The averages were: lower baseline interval 12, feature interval 11.4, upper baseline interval 11.6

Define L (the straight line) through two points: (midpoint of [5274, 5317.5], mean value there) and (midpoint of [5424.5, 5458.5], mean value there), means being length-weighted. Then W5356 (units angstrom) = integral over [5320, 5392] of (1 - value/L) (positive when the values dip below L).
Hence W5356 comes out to 0.3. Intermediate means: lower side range 11.6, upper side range 11.6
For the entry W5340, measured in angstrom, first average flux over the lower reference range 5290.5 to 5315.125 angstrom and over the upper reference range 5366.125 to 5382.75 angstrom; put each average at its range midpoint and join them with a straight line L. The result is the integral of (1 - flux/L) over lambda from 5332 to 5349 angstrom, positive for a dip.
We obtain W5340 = 0.4 angstrom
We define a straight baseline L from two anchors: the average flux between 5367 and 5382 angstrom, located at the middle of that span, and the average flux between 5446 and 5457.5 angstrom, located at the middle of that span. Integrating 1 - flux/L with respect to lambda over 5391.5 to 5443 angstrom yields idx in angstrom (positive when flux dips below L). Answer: 0.6 angstrom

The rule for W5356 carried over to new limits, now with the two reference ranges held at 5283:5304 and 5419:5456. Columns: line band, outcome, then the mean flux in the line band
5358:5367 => -0.3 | 11.9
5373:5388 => -0.4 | 11.9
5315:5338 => 0.5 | 11.4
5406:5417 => 0.4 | 11.2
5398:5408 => 0.2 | 11.3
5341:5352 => 0.4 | 11.2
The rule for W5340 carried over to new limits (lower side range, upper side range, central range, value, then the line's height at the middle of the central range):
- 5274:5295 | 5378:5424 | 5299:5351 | 1.1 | 11.6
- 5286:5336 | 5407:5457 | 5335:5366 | -0.2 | 11.6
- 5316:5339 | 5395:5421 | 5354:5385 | -1.0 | 11.4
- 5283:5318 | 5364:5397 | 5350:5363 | -0.4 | 11.7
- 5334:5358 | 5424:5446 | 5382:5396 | -0.3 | 11.6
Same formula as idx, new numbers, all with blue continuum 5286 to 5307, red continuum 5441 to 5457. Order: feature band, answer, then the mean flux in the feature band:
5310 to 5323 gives -0.3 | 11.9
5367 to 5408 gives 0.4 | 11.6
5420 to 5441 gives 0.7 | 11.4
